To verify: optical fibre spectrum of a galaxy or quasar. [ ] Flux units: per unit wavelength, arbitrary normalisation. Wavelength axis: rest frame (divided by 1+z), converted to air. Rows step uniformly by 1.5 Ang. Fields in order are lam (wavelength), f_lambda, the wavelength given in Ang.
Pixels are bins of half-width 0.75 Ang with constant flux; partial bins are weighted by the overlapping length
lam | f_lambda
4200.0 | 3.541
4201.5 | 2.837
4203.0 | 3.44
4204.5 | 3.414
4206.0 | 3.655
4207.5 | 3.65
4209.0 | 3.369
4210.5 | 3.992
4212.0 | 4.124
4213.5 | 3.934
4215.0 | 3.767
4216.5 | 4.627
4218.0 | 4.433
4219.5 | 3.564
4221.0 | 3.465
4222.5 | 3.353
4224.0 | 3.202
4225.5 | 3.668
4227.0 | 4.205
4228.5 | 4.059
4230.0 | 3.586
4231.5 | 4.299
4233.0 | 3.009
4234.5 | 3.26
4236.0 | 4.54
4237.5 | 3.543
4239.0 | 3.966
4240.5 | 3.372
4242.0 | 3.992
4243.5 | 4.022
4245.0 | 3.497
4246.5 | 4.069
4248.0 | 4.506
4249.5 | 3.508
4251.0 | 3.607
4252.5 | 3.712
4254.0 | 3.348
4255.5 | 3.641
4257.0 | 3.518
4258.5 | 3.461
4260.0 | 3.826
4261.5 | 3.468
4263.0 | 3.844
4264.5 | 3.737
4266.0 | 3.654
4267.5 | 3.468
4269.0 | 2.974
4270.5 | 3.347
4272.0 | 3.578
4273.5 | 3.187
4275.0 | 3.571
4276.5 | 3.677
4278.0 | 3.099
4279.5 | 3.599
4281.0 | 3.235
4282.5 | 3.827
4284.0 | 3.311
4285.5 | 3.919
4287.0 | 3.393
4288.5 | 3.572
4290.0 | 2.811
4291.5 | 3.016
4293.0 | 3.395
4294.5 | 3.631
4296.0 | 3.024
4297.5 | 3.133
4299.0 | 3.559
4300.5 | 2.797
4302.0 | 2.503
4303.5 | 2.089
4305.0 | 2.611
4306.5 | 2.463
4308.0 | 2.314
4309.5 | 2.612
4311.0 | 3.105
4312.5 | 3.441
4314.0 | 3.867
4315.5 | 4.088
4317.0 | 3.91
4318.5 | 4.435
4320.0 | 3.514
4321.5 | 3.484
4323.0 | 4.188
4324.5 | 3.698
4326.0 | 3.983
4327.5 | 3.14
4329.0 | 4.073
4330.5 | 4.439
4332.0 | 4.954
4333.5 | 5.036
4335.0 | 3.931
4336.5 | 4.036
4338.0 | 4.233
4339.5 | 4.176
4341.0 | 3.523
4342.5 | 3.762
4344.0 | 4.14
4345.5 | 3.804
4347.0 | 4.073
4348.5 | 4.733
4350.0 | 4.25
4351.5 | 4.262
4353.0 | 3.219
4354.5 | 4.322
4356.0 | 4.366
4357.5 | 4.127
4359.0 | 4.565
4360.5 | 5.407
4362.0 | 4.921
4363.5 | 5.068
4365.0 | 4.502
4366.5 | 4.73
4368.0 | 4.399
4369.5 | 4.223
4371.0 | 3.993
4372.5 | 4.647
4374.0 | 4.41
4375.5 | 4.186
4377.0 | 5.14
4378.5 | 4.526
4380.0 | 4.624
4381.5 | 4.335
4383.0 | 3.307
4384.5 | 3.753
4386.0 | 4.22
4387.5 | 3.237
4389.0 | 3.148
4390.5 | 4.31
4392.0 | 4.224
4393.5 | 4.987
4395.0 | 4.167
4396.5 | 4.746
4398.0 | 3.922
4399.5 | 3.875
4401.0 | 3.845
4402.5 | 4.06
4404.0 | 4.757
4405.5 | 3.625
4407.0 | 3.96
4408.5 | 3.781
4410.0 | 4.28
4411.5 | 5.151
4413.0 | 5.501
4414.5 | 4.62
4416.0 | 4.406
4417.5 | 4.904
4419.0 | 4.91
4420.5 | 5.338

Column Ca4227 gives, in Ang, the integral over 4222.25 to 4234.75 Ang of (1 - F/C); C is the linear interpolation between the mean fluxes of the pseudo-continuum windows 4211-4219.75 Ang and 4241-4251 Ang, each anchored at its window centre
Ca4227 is 1.1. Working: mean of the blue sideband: 4.1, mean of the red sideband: 3.89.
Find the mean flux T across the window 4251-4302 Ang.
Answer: 3.42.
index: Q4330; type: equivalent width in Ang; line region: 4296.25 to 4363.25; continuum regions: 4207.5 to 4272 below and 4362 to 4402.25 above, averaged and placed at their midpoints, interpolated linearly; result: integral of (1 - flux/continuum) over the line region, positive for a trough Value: 4.4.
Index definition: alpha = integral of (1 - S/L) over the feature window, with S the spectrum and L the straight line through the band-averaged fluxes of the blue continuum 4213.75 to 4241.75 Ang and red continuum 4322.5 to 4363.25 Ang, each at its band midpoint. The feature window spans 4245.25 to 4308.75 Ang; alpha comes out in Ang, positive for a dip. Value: 9.6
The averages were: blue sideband 3.78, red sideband 4.21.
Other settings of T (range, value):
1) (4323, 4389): 4.23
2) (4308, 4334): 3.82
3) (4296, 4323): 3.2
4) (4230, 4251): 3.8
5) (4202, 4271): 3.71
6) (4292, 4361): 3.74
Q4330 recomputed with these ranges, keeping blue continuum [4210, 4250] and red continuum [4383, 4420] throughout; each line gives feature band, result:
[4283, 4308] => 5.8 Ang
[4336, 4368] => -1.3 Ang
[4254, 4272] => 1.8 Ang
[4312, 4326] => 0.7 Ang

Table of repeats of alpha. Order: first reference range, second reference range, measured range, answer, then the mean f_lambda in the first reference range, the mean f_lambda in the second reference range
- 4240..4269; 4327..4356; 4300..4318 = 4.4 Ang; 3.68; 4.13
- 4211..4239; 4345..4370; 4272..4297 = 4.2 Ang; 3.82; 4.42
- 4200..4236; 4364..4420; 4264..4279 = 1.8 Ang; 3.71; 4.32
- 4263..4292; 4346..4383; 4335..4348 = 0.6 Ang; 3.43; 4.43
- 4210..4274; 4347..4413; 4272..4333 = 8.5 Ang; 3.72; 4.3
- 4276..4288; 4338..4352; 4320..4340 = -0.7 Ang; 3.51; 4.09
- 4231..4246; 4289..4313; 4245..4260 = -0.6 Ang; 3.75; 2.91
